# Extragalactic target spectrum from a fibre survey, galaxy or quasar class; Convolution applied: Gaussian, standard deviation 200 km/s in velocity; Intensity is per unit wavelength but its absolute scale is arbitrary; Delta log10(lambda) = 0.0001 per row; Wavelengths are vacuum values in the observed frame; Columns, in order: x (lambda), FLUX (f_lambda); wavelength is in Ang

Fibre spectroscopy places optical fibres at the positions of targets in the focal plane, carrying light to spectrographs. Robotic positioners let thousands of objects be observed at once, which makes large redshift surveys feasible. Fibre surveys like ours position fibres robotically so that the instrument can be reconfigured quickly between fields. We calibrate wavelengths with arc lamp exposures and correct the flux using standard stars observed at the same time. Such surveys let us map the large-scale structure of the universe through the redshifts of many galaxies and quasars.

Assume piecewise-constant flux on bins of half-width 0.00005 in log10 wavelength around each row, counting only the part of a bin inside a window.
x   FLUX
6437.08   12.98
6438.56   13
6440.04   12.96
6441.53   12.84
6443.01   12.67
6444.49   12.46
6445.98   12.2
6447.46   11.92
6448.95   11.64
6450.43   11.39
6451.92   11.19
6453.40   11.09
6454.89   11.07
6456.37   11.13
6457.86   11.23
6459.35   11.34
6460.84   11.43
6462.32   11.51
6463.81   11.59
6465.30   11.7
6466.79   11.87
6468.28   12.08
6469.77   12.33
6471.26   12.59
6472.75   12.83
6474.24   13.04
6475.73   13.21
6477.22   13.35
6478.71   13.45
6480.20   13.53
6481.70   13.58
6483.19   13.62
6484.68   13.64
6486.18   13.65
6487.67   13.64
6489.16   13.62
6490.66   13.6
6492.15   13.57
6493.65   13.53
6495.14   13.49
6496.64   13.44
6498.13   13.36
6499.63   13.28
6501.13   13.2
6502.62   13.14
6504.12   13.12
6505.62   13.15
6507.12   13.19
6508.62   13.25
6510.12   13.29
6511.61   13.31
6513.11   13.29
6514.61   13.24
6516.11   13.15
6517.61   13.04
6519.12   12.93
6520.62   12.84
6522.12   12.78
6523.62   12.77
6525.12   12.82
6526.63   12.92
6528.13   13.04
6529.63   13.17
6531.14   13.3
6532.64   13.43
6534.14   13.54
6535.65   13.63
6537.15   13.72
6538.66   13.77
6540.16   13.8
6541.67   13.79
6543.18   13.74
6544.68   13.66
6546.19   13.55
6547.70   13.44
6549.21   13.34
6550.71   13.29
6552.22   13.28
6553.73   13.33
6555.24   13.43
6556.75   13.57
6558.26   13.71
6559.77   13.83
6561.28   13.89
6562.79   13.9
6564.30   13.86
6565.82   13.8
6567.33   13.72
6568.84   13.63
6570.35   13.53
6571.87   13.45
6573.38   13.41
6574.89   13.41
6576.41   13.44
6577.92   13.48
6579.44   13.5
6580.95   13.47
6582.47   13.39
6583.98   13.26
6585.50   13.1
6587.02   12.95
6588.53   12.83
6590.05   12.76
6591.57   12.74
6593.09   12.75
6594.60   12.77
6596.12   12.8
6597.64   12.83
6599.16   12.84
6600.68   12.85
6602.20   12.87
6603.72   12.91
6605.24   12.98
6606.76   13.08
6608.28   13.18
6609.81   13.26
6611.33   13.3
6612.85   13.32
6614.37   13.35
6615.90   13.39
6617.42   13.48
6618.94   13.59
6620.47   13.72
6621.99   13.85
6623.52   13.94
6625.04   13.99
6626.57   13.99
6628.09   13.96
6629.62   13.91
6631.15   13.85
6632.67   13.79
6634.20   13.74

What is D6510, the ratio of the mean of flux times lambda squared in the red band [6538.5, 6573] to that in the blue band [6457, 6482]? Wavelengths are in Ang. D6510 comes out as 1.1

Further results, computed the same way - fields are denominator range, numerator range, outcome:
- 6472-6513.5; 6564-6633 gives 1.03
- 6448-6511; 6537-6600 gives 1.08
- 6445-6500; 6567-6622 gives 1.09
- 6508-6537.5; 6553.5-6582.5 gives 1.05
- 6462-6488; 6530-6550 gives 1.08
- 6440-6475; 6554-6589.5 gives 1.17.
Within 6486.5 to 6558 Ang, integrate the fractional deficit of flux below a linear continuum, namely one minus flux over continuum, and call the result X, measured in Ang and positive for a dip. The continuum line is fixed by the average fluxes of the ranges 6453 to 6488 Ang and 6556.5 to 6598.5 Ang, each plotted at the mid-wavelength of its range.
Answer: -2.6 Ang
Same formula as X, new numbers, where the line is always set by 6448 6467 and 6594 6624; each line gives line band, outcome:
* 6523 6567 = -3.74 Ang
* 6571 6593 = -0.57 Ang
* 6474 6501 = -3.98 Ang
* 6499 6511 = -1.25 Ang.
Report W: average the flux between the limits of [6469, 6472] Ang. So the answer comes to 12.5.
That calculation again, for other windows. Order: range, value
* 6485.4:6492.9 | 13.6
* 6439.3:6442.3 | 12.9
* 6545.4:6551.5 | 13.4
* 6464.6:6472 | 12.1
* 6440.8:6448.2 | 12.4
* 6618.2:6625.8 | 13.8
